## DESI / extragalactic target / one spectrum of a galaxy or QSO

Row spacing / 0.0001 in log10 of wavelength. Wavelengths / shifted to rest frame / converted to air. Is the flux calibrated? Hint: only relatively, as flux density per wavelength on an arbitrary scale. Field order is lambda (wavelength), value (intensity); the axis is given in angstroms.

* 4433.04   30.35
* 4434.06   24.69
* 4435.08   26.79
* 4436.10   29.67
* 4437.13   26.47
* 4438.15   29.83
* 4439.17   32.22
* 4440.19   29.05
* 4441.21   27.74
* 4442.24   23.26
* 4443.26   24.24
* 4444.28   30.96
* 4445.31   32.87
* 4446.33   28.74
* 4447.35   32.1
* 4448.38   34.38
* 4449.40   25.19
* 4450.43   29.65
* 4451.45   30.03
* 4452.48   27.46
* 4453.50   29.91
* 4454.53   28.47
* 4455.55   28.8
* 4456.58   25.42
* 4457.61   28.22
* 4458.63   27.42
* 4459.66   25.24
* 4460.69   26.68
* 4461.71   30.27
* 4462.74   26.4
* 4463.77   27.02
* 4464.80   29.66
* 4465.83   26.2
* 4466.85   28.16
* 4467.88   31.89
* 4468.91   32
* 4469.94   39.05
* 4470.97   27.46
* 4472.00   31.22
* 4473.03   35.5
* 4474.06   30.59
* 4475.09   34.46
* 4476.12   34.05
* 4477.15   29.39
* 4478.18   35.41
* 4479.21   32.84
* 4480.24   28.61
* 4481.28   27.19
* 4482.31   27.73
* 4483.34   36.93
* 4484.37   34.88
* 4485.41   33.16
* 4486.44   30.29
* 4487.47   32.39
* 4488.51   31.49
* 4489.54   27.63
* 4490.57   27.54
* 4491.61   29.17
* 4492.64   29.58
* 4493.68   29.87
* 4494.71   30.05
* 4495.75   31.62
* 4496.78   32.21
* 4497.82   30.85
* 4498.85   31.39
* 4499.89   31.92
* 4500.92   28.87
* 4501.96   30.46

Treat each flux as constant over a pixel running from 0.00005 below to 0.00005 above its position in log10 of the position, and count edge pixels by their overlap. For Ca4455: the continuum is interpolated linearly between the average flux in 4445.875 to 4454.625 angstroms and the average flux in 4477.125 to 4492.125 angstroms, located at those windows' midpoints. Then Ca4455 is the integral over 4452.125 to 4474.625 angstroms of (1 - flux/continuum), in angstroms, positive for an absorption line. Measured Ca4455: 0.7 angstroms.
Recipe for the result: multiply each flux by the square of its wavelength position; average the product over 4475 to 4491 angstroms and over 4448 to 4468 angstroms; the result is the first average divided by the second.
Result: 1.13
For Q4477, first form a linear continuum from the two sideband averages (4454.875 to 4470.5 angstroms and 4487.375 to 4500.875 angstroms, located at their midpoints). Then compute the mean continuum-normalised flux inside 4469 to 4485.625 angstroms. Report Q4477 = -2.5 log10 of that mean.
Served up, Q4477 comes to -0.100 mag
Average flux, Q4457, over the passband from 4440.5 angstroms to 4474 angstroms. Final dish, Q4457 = 29.1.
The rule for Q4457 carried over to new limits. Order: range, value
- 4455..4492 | 30.3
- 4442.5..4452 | 29.6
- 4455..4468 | 27.7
